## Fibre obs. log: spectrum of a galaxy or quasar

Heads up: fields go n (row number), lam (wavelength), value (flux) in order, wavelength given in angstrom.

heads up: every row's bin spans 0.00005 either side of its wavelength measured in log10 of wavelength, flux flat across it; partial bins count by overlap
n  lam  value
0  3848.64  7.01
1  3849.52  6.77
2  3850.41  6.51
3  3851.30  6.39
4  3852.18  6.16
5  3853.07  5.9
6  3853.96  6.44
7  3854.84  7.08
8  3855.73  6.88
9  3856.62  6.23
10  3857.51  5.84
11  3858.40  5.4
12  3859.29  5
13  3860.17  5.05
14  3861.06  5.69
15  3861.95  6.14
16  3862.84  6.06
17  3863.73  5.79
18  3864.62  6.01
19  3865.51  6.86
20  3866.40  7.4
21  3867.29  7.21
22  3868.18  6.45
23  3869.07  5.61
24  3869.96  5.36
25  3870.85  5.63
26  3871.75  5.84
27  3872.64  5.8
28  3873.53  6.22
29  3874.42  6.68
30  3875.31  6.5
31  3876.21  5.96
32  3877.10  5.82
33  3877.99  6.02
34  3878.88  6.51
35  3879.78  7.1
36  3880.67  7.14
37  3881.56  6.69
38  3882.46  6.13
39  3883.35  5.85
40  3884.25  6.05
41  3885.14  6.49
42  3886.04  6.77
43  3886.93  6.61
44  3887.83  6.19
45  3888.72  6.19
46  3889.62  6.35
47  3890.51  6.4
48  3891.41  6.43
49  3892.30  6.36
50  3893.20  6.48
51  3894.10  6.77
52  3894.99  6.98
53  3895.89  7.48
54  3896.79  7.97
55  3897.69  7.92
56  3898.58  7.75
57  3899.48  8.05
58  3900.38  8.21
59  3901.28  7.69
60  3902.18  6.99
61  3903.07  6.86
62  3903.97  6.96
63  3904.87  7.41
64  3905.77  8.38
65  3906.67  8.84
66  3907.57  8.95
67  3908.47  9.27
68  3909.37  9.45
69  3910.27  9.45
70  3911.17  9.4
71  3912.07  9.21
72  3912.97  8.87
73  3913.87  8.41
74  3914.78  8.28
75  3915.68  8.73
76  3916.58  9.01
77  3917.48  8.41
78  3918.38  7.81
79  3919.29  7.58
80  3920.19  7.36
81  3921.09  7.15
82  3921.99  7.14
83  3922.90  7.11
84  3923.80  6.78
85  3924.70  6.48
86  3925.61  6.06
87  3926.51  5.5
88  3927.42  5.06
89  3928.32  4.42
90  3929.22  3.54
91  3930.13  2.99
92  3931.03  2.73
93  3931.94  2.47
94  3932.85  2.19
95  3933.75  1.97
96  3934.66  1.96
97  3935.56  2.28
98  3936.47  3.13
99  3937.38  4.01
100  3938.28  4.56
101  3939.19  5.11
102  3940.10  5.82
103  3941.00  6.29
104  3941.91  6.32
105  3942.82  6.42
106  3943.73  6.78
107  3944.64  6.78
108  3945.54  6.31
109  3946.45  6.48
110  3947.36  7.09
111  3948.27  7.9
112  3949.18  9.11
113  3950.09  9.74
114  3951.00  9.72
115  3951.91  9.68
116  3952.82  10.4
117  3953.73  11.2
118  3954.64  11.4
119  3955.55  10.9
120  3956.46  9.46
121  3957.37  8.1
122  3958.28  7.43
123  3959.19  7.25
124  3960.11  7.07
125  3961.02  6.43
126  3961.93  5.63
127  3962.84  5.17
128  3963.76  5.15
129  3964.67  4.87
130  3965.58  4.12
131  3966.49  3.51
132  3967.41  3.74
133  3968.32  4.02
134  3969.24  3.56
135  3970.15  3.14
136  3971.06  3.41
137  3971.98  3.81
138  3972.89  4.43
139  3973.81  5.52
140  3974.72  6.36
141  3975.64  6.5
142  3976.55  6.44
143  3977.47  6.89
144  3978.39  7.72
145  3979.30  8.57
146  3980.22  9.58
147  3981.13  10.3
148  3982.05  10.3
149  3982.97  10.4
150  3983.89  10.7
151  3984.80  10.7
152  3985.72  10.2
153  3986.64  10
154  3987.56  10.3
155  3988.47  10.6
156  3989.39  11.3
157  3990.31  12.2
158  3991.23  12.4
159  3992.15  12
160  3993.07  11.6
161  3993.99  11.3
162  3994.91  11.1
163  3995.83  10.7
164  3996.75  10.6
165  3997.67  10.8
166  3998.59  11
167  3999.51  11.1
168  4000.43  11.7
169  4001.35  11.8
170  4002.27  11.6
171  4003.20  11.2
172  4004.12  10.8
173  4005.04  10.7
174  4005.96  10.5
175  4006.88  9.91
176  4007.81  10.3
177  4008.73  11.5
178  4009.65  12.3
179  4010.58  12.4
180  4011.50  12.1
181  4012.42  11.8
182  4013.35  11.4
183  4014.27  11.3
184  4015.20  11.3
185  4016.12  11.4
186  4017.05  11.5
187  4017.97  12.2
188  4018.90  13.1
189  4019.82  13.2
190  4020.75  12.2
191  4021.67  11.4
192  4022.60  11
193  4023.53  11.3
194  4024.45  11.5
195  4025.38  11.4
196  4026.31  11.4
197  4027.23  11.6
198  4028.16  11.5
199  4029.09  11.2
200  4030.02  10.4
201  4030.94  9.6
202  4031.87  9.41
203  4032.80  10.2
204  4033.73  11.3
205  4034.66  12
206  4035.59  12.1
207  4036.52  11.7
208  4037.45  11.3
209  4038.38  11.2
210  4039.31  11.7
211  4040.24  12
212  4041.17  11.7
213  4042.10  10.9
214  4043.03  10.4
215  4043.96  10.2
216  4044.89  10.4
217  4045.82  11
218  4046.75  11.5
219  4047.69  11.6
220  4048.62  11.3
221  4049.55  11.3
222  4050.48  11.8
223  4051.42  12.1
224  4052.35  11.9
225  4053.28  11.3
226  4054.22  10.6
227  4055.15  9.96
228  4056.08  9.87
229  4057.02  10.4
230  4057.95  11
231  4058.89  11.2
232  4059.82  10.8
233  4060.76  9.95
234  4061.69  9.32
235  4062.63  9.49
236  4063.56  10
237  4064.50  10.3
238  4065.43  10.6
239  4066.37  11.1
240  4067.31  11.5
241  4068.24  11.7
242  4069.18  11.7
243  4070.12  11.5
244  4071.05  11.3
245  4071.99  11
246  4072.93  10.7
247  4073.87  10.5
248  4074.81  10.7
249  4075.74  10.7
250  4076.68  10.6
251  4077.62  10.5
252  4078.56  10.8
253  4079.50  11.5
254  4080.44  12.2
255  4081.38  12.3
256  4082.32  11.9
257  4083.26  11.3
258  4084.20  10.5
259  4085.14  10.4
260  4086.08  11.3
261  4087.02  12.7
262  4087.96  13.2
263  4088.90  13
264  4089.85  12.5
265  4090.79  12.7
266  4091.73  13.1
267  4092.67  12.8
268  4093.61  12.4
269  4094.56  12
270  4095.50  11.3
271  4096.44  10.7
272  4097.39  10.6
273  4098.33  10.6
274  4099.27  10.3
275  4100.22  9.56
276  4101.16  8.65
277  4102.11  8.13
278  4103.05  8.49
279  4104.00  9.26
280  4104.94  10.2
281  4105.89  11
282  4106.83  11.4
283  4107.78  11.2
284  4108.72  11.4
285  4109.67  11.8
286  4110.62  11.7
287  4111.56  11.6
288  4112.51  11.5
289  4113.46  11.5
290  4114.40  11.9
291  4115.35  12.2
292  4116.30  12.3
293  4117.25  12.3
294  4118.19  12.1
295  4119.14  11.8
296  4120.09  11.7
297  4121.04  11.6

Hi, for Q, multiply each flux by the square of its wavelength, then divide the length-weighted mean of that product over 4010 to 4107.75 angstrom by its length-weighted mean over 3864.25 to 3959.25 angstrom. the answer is 1.8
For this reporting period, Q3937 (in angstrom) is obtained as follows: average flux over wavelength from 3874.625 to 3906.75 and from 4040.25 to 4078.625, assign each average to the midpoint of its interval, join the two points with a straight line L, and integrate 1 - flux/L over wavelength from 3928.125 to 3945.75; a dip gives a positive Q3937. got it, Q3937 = 8.2 angstrom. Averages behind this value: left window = 6.87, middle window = 4.28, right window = 10.9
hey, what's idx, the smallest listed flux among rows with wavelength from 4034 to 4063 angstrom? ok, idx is 9.32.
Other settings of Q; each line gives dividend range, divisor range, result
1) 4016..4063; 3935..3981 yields 1.78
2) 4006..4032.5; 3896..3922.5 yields 1.47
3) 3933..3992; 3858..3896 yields 1.20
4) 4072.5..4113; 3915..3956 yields 1.87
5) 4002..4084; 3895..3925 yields 1.48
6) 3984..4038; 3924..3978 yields 1.99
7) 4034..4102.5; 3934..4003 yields 1.48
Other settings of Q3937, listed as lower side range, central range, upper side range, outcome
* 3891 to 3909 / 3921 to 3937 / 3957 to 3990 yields 6.66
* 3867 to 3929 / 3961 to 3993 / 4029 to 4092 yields 5.72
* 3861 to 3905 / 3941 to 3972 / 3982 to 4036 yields 7.97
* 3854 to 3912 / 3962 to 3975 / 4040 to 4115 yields 6.48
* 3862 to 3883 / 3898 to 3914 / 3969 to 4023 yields -2.19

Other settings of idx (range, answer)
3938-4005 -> 3.14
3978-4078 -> 7.72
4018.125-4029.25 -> 11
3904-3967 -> 1.96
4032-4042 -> 10.2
